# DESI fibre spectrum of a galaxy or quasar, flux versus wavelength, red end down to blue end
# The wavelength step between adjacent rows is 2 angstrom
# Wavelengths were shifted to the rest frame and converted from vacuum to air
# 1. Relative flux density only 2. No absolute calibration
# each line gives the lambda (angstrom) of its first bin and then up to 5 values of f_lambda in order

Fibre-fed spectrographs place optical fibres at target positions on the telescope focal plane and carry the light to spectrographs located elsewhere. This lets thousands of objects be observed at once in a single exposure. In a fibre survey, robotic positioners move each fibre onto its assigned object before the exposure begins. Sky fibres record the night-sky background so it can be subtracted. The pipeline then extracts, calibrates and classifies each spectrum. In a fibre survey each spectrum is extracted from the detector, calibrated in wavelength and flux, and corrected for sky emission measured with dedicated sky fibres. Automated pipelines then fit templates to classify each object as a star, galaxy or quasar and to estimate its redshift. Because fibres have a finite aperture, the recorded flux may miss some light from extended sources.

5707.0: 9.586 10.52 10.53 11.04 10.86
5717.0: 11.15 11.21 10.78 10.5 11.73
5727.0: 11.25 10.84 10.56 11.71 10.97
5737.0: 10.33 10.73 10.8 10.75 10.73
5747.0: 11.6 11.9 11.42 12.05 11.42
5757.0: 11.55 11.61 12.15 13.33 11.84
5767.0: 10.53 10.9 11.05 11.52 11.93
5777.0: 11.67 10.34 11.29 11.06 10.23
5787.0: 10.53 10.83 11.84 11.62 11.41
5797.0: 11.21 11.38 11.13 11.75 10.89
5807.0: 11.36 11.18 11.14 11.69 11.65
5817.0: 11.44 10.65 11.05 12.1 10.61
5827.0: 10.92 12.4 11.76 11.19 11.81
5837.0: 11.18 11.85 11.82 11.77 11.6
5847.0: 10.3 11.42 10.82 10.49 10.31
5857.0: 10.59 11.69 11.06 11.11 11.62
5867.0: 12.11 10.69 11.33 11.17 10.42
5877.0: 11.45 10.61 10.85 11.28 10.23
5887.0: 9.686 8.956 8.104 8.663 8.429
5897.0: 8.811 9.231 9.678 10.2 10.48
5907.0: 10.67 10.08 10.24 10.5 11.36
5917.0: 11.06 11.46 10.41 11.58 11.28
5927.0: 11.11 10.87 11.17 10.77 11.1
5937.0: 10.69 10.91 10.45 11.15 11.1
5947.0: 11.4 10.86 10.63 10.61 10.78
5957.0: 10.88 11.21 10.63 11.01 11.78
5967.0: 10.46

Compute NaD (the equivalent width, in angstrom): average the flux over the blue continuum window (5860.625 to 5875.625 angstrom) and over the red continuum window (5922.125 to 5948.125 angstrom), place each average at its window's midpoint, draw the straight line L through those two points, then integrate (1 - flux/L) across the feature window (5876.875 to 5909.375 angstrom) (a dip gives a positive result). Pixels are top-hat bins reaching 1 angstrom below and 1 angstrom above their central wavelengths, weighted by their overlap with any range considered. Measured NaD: 3.9 angstrom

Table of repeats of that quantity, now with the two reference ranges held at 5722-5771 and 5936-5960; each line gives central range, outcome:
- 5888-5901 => 2.6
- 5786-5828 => -0.3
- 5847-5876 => 0.1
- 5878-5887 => 0.3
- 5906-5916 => 0.4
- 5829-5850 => -0.8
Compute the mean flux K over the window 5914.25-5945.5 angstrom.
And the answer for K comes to 11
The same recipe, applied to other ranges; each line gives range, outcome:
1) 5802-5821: 11.3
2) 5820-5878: 11.3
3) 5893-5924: 10.2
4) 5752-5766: 12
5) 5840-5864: 11.1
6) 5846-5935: 10.6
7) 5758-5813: 11.3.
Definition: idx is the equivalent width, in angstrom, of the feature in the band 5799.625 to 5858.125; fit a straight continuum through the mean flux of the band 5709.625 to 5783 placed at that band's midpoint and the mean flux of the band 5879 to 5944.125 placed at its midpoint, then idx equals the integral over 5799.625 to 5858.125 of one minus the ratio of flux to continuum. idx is -2.6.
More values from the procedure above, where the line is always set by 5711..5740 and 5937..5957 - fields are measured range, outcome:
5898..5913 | 1.1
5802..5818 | -0.7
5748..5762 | -1.0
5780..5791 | 0.1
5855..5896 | 1.5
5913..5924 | -0.2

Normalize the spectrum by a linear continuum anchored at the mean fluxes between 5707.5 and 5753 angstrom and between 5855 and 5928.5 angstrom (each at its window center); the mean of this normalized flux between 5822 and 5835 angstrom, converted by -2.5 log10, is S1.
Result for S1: -0.08 mag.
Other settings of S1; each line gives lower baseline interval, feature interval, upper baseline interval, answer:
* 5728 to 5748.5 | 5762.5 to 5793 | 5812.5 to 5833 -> -0.008 mag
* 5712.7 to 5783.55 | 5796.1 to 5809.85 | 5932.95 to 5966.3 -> -0.010 mag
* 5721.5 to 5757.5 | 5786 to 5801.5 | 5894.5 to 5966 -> -0.022 mag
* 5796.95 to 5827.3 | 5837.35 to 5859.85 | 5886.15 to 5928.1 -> -0.032 mag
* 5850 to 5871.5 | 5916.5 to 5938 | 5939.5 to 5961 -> -0.010 mag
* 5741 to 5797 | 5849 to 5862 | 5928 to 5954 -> 0.025 mag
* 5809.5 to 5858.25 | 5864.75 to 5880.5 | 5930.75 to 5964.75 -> 0.001 mag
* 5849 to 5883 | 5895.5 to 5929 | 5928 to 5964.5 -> 0.048 mag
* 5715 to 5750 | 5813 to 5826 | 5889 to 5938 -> -0.060 mag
